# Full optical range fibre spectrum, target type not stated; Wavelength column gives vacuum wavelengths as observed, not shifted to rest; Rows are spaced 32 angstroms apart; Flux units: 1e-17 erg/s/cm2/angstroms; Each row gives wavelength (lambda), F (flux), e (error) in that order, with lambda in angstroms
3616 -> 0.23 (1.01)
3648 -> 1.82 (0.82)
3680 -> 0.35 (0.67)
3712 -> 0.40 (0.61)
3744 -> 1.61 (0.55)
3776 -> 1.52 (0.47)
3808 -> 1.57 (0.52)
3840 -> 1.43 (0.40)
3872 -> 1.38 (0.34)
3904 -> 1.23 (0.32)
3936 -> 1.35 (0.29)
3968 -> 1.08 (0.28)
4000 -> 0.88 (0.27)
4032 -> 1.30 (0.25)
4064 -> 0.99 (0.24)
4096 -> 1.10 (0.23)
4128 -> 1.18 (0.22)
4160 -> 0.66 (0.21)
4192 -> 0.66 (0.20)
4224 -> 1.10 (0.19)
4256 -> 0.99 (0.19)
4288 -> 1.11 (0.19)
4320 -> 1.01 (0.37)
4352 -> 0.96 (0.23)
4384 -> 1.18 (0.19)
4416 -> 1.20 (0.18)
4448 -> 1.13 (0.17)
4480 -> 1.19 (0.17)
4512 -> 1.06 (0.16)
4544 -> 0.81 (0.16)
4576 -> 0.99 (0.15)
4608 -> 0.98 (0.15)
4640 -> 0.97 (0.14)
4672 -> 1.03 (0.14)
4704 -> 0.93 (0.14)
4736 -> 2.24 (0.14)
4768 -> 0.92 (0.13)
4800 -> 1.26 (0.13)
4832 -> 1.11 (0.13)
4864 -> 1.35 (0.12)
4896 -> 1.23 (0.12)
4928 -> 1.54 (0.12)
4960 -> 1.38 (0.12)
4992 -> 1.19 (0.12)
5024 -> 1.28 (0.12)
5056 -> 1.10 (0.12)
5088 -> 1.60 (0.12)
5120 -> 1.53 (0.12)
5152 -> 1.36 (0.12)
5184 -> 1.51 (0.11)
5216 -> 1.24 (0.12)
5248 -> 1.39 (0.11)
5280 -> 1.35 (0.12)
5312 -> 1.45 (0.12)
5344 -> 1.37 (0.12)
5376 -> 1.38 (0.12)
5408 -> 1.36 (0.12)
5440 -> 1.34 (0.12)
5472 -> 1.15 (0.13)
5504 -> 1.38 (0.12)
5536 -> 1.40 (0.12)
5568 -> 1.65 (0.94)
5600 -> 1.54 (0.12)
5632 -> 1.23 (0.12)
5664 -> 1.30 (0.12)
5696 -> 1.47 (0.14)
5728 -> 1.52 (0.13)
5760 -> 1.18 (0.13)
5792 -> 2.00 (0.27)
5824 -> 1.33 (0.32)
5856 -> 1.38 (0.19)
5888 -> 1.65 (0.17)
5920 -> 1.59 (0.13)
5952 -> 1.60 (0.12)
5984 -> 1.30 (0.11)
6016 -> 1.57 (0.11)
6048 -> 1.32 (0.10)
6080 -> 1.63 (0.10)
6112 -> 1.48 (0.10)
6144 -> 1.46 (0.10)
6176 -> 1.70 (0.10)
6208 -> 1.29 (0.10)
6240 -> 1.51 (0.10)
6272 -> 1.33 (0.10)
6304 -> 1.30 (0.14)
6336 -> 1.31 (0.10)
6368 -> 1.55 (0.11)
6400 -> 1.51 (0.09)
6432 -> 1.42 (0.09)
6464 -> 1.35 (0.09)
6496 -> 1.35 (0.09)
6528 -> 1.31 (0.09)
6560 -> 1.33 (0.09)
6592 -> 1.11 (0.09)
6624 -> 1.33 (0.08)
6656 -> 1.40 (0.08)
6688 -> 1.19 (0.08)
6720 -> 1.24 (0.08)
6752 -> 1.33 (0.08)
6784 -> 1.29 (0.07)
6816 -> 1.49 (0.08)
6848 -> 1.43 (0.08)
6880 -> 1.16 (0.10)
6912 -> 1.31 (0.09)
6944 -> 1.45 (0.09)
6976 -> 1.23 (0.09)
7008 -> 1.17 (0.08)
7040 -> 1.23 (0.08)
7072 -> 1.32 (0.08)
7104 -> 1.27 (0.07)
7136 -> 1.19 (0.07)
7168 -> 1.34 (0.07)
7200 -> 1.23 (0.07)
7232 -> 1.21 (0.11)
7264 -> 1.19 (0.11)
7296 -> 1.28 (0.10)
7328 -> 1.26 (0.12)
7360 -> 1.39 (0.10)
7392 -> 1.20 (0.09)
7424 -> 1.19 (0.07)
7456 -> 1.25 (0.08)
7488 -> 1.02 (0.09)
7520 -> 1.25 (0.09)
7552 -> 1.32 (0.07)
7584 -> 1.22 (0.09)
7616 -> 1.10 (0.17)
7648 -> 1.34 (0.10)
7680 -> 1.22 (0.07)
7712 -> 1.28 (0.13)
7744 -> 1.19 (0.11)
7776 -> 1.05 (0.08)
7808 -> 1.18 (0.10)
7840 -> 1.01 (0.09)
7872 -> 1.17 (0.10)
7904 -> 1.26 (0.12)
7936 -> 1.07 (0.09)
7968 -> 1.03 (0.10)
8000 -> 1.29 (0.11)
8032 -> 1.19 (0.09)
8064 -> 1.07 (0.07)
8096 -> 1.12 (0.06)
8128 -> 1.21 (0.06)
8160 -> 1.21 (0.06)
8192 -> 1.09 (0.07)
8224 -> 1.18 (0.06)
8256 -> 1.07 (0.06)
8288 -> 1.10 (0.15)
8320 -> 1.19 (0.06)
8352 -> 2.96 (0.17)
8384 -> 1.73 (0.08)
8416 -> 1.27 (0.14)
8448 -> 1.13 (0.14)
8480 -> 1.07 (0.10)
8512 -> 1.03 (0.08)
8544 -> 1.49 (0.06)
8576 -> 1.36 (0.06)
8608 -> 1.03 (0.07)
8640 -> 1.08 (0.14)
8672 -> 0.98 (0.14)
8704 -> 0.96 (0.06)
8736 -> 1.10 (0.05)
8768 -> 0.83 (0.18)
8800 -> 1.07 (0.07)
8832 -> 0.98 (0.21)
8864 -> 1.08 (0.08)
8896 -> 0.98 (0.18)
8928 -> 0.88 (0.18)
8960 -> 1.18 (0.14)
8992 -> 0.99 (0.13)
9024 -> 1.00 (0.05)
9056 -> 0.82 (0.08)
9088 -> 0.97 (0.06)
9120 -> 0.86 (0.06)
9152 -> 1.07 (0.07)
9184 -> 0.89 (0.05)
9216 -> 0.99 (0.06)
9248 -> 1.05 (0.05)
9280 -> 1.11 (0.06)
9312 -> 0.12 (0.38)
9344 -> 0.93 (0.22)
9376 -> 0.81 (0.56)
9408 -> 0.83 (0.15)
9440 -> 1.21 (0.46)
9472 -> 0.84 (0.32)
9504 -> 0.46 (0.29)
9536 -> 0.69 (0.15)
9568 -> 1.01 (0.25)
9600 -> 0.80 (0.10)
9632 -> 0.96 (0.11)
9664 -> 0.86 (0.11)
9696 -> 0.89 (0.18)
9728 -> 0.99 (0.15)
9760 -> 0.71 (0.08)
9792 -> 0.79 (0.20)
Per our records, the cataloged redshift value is 0.273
